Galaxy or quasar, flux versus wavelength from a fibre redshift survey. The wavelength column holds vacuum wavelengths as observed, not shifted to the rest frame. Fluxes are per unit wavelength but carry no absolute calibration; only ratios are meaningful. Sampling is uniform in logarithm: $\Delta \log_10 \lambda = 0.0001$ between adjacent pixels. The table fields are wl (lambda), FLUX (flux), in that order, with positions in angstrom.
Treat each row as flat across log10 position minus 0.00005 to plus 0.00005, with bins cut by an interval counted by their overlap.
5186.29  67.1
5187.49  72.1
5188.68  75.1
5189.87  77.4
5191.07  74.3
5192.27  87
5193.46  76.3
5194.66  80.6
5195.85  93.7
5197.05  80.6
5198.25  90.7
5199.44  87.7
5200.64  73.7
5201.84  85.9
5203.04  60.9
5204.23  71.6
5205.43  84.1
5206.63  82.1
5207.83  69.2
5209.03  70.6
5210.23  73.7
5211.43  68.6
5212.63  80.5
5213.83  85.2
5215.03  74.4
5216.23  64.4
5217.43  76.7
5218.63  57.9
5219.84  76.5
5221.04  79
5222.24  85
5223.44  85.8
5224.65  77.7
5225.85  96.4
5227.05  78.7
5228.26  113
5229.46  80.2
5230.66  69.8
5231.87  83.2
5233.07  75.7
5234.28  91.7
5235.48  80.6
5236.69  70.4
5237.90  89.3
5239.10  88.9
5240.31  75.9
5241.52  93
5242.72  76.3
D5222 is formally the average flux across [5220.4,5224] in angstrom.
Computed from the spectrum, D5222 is 83.3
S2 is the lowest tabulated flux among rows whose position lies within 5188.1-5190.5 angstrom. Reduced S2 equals 75.1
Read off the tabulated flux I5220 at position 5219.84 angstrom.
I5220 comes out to 76.5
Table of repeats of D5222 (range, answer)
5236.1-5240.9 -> 81.1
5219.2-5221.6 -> 77.3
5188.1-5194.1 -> 78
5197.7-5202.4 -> 84.5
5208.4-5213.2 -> 73.3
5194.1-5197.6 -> 85.1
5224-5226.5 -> 86.8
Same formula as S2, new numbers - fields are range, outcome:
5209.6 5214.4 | 68.6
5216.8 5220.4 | 57.9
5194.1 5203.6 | 60.9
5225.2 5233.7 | 69.8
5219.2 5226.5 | 76.5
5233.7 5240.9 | 70.4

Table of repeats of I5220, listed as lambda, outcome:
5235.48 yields 80.6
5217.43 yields 76.7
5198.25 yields 90.7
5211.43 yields 68.6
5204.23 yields 71.6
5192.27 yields 87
